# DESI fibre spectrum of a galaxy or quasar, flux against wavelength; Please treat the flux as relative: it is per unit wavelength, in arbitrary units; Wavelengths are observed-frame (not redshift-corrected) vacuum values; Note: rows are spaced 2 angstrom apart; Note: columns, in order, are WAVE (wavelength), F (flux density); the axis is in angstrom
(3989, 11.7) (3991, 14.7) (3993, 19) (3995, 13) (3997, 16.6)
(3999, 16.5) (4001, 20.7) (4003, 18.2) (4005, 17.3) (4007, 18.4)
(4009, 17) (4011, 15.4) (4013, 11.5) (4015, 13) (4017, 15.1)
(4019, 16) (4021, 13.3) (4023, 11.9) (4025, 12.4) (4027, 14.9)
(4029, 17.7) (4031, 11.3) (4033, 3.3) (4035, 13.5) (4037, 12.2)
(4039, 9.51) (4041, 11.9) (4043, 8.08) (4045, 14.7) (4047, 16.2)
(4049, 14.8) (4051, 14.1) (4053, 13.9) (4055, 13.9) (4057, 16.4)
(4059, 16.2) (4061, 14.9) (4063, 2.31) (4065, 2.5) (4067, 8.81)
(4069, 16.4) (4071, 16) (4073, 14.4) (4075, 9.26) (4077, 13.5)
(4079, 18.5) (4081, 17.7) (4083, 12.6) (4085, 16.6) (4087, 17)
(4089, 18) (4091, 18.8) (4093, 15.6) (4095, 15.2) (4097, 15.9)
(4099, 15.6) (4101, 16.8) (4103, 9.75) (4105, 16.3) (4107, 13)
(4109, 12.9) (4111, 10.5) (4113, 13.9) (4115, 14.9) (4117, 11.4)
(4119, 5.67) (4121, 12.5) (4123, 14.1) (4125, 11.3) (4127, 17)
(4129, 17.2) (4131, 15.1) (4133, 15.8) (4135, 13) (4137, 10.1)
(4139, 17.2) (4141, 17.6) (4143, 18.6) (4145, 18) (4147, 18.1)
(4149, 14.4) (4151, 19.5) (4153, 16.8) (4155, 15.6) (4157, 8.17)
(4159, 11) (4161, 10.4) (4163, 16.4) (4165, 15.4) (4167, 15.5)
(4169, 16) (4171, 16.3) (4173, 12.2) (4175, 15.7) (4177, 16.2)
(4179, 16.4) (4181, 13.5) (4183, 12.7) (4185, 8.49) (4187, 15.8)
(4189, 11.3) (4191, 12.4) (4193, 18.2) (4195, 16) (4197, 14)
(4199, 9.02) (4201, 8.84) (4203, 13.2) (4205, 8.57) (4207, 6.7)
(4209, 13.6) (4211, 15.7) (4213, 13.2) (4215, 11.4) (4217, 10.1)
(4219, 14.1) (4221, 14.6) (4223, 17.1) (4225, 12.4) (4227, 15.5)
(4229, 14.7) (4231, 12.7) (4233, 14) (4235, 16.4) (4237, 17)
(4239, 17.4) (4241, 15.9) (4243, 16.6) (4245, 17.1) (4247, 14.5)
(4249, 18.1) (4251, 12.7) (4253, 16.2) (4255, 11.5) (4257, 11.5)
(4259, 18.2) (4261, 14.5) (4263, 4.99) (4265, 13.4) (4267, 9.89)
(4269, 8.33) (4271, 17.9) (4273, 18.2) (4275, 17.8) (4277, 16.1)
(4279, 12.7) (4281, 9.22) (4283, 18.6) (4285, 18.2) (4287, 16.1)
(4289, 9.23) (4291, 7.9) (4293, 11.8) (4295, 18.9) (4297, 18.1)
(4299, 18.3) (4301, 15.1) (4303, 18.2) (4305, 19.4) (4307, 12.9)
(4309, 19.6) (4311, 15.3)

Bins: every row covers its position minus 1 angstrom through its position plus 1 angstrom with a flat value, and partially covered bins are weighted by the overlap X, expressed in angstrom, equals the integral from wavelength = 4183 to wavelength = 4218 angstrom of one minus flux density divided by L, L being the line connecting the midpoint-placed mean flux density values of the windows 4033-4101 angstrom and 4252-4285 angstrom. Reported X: 4.1 angstrom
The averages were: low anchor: 13.7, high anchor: 13.8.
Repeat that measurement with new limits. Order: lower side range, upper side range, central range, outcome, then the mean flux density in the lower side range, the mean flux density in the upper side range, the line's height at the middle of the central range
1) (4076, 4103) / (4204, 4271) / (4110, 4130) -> 3.5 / 16.1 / 13.7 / 15.6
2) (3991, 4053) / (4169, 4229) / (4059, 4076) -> 3.8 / 14.3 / 13.3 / 14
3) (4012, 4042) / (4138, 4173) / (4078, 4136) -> -1.0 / 12.5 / 15.5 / 14.4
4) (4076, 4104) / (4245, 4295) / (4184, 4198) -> 0.9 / 15.8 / 13.8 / 14.7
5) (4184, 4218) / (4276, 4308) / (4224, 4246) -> -3.6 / 12.1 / 15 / 13.2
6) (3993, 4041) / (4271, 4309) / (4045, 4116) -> 2.6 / 14.3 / 15.6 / 14.6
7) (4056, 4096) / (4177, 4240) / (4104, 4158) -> -2.4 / 14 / 13.4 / 13.8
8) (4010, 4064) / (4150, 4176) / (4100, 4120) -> 1.9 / 12.9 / 14.5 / 13.8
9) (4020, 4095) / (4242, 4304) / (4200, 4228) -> 3.4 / 13.4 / 14.5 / 14.2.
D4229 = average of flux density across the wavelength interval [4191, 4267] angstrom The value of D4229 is 13.7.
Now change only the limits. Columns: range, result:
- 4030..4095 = 13.2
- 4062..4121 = 13.4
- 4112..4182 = 14.6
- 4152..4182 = 14.4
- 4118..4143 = 14.1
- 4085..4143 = 14.5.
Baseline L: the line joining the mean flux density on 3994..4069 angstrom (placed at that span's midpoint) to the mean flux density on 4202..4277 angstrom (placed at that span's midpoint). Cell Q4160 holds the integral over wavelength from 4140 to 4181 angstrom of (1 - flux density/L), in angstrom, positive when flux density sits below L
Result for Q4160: -4.7 angstrom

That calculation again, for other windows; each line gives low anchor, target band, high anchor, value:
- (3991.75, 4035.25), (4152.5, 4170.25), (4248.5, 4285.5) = 0.6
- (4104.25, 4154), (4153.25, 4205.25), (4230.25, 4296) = 3.7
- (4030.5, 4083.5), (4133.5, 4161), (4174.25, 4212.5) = -4.9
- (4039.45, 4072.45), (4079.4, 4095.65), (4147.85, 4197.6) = -4.4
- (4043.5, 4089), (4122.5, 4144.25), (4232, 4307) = -1.8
